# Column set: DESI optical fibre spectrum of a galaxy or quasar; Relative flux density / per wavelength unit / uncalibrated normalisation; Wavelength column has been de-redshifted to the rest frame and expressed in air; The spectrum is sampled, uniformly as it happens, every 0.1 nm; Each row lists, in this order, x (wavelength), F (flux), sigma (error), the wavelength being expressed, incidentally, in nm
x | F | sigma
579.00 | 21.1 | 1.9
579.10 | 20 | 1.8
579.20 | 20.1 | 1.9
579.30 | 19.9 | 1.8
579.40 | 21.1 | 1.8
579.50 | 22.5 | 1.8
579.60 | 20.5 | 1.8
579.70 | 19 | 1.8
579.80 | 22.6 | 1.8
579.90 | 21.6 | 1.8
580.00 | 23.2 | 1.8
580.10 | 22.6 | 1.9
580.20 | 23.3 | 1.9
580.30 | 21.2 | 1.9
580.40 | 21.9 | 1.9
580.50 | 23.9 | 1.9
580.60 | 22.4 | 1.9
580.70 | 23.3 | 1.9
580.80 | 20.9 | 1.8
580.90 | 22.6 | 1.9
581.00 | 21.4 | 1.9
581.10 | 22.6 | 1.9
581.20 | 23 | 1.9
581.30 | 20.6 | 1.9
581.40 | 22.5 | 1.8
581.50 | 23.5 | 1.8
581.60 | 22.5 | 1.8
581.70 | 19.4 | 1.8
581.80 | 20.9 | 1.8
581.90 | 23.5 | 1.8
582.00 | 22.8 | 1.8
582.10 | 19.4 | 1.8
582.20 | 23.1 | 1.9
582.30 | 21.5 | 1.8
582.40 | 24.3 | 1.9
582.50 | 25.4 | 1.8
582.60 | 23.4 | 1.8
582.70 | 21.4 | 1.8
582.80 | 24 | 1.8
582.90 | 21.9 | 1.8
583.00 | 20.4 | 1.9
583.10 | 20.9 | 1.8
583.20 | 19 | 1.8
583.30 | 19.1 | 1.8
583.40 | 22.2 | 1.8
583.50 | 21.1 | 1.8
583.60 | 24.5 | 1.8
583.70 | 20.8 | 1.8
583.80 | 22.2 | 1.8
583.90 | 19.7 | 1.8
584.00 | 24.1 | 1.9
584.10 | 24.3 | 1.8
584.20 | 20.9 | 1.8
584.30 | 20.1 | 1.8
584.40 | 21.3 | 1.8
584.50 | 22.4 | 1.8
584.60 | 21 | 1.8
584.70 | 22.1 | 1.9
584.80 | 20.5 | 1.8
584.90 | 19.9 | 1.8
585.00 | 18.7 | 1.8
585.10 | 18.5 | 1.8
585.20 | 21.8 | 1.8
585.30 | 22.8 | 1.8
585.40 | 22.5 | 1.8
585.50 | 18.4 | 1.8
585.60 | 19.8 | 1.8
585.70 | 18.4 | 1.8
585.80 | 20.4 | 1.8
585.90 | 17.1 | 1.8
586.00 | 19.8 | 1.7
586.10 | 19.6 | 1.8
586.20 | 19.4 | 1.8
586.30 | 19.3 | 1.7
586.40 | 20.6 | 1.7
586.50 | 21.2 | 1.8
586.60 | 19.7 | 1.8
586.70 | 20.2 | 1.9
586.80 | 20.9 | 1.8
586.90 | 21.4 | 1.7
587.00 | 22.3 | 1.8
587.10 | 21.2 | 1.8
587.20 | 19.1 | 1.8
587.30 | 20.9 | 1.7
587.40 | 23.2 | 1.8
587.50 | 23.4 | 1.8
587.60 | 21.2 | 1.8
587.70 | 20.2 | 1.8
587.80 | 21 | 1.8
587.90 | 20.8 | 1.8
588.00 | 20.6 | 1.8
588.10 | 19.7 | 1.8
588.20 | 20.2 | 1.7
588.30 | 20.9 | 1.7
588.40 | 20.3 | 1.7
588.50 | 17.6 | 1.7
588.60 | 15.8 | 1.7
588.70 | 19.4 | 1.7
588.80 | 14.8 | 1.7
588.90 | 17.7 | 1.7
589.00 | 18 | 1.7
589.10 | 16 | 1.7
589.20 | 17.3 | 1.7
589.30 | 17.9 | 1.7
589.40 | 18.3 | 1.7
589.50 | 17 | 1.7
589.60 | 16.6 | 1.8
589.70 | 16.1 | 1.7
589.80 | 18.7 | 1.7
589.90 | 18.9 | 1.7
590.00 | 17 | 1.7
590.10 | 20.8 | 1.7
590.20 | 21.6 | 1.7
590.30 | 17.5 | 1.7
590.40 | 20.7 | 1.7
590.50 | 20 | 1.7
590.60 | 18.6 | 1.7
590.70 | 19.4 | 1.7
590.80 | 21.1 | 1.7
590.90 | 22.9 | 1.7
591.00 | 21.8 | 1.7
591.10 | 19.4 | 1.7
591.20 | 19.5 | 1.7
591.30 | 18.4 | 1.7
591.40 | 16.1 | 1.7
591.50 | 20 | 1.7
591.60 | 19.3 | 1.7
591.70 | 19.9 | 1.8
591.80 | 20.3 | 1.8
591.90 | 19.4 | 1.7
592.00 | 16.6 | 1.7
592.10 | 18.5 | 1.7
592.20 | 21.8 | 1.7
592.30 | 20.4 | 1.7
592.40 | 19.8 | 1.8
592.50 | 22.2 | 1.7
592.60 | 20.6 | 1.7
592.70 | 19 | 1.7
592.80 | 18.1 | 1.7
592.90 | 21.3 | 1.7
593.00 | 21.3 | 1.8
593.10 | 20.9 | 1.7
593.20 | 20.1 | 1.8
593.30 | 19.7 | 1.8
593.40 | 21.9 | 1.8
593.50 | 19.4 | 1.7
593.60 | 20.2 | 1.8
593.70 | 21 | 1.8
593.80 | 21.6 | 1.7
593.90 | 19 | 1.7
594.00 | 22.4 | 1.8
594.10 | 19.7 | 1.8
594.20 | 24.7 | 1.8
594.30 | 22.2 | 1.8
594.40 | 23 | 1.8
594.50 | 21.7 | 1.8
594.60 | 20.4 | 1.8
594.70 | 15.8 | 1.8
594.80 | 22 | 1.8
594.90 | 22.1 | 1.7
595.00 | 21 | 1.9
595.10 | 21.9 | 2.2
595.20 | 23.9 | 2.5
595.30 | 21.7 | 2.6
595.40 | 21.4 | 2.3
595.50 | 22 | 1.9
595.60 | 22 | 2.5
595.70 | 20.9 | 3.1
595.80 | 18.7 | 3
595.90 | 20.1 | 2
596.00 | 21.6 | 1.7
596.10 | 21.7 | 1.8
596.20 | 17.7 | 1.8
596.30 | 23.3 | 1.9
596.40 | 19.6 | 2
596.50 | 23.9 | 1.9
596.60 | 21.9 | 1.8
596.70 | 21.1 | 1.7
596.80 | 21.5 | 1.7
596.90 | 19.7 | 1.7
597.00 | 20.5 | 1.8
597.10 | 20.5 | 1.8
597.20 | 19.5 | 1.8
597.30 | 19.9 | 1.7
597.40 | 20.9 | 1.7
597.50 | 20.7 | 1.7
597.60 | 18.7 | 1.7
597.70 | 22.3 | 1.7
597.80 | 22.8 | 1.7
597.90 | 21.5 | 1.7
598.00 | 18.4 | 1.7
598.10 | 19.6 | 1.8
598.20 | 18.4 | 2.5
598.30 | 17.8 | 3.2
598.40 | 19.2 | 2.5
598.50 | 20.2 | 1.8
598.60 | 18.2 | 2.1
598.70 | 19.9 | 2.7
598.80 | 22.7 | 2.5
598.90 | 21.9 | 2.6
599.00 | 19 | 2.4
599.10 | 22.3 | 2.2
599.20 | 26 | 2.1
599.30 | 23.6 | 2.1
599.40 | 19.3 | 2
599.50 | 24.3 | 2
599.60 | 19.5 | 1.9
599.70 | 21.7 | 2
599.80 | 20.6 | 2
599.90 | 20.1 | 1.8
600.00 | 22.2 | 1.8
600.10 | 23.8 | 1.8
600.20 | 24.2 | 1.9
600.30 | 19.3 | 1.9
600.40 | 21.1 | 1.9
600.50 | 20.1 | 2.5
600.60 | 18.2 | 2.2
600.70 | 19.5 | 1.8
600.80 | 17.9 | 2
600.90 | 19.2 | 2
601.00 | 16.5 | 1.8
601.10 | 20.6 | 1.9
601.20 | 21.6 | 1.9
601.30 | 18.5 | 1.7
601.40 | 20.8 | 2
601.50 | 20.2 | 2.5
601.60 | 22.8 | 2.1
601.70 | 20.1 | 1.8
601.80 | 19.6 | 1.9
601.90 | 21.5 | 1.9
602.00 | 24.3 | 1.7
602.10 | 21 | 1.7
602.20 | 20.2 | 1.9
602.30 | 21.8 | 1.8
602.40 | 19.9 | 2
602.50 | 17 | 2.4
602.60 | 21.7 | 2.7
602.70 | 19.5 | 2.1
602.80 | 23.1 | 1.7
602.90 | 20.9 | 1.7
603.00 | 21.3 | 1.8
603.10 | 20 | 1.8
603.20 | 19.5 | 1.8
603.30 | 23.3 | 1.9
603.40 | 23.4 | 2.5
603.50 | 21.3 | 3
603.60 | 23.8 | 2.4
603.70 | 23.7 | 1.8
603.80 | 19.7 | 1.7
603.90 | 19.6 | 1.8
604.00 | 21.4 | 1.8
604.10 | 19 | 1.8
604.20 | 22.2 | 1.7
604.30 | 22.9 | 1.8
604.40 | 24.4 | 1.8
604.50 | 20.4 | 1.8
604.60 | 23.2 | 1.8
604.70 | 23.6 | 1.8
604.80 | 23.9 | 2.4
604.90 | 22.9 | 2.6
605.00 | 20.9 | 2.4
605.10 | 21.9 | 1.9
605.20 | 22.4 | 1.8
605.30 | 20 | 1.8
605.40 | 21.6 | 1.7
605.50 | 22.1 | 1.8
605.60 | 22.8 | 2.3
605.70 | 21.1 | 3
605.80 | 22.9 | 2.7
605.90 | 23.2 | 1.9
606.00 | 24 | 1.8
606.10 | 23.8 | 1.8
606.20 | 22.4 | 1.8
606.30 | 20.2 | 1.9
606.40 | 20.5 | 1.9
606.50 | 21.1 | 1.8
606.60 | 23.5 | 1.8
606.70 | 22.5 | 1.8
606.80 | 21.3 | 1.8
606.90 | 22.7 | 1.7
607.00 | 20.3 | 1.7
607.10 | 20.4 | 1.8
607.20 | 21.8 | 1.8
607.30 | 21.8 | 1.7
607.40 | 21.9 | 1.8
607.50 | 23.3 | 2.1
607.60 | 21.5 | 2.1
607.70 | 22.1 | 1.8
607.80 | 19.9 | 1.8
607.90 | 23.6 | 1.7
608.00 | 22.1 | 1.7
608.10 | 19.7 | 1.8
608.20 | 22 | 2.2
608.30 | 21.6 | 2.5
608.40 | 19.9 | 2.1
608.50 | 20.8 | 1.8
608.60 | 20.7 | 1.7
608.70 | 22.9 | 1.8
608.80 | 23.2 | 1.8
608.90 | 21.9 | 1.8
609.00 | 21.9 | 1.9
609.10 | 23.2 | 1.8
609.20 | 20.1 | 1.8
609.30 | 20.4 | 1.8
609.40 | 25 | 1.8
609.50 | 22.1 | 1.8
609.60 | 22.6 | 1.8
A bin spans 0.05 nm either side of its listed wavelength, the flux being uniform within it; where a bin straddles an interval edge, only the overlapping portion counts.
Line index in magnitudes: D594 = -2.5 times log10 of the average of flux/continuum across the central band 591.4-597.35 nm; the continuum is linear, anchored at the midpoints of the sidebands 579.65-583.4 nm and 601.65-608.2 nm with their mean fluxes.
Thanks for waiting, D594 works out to 0.059 mag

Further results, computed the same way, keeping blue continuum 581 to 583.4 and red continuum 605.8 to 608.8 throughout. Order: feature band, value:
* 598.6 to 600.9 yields 0.037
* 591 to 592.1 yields 0.154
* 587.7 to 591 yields 0.160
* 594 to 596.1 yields 0.026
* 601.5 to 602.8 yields 0.051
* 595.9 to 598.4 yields 0.069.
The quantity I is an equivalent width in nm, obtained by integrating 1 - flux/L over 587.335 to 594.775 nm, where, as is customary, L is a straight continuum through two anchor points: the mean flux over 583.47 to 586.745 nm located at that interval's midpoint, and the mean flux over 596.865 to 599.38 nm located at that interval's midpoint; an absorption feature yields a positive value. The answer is 0.33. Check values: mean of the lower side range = 20.7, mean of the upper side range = 20.6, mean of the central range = 19.7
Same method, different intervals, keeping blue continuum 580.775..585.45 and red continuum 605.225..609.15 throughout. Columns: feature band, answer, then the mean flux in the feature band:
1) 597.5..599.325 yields 0.10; 20.7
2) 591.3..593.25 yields 0.18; 19.7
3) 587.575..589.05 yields 0.18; 19.2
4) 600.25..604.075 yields 0.21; 20.6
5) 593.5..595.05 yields 0.05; 21.1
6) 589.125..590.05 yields 0.18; 17.5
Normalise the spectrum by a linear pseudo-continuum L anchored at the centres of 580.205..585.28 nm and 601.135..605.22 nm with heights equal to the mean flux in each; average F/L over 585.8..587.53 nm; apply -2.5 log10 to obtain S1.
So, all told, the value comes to 0.06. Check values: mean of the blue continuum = 21.8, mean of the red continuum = 21.4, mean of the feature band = 20.5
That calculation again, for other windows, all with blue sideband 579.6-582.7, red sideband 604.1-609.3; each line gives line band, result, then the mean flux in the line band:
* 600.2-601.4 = 0.127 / 19.6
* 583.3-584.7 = 0.020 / 21.8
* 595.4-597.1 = 0.053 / 21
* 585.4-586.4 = 0.147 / 19.4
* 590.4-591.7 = 0.123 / 19.8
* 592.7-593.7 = 0.092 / 20.3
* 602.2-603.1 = 0.071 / 20.6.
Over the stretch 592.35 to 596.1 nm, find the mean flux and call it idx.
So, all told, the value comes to 21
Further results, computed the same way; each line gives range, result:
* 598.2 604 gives 20.8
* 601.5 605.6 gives 21.5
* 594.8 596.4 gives 21.3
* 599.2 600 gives 21.7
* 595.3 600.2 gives 20.9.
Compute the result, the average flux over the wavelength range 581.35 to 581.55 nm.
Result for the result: 23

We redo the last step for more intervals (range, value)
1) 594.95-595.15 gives 21.4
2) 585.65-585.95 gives 18.6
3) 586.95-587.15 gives 21.8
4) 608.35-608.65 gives 20.5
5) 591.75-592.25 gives 19.3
